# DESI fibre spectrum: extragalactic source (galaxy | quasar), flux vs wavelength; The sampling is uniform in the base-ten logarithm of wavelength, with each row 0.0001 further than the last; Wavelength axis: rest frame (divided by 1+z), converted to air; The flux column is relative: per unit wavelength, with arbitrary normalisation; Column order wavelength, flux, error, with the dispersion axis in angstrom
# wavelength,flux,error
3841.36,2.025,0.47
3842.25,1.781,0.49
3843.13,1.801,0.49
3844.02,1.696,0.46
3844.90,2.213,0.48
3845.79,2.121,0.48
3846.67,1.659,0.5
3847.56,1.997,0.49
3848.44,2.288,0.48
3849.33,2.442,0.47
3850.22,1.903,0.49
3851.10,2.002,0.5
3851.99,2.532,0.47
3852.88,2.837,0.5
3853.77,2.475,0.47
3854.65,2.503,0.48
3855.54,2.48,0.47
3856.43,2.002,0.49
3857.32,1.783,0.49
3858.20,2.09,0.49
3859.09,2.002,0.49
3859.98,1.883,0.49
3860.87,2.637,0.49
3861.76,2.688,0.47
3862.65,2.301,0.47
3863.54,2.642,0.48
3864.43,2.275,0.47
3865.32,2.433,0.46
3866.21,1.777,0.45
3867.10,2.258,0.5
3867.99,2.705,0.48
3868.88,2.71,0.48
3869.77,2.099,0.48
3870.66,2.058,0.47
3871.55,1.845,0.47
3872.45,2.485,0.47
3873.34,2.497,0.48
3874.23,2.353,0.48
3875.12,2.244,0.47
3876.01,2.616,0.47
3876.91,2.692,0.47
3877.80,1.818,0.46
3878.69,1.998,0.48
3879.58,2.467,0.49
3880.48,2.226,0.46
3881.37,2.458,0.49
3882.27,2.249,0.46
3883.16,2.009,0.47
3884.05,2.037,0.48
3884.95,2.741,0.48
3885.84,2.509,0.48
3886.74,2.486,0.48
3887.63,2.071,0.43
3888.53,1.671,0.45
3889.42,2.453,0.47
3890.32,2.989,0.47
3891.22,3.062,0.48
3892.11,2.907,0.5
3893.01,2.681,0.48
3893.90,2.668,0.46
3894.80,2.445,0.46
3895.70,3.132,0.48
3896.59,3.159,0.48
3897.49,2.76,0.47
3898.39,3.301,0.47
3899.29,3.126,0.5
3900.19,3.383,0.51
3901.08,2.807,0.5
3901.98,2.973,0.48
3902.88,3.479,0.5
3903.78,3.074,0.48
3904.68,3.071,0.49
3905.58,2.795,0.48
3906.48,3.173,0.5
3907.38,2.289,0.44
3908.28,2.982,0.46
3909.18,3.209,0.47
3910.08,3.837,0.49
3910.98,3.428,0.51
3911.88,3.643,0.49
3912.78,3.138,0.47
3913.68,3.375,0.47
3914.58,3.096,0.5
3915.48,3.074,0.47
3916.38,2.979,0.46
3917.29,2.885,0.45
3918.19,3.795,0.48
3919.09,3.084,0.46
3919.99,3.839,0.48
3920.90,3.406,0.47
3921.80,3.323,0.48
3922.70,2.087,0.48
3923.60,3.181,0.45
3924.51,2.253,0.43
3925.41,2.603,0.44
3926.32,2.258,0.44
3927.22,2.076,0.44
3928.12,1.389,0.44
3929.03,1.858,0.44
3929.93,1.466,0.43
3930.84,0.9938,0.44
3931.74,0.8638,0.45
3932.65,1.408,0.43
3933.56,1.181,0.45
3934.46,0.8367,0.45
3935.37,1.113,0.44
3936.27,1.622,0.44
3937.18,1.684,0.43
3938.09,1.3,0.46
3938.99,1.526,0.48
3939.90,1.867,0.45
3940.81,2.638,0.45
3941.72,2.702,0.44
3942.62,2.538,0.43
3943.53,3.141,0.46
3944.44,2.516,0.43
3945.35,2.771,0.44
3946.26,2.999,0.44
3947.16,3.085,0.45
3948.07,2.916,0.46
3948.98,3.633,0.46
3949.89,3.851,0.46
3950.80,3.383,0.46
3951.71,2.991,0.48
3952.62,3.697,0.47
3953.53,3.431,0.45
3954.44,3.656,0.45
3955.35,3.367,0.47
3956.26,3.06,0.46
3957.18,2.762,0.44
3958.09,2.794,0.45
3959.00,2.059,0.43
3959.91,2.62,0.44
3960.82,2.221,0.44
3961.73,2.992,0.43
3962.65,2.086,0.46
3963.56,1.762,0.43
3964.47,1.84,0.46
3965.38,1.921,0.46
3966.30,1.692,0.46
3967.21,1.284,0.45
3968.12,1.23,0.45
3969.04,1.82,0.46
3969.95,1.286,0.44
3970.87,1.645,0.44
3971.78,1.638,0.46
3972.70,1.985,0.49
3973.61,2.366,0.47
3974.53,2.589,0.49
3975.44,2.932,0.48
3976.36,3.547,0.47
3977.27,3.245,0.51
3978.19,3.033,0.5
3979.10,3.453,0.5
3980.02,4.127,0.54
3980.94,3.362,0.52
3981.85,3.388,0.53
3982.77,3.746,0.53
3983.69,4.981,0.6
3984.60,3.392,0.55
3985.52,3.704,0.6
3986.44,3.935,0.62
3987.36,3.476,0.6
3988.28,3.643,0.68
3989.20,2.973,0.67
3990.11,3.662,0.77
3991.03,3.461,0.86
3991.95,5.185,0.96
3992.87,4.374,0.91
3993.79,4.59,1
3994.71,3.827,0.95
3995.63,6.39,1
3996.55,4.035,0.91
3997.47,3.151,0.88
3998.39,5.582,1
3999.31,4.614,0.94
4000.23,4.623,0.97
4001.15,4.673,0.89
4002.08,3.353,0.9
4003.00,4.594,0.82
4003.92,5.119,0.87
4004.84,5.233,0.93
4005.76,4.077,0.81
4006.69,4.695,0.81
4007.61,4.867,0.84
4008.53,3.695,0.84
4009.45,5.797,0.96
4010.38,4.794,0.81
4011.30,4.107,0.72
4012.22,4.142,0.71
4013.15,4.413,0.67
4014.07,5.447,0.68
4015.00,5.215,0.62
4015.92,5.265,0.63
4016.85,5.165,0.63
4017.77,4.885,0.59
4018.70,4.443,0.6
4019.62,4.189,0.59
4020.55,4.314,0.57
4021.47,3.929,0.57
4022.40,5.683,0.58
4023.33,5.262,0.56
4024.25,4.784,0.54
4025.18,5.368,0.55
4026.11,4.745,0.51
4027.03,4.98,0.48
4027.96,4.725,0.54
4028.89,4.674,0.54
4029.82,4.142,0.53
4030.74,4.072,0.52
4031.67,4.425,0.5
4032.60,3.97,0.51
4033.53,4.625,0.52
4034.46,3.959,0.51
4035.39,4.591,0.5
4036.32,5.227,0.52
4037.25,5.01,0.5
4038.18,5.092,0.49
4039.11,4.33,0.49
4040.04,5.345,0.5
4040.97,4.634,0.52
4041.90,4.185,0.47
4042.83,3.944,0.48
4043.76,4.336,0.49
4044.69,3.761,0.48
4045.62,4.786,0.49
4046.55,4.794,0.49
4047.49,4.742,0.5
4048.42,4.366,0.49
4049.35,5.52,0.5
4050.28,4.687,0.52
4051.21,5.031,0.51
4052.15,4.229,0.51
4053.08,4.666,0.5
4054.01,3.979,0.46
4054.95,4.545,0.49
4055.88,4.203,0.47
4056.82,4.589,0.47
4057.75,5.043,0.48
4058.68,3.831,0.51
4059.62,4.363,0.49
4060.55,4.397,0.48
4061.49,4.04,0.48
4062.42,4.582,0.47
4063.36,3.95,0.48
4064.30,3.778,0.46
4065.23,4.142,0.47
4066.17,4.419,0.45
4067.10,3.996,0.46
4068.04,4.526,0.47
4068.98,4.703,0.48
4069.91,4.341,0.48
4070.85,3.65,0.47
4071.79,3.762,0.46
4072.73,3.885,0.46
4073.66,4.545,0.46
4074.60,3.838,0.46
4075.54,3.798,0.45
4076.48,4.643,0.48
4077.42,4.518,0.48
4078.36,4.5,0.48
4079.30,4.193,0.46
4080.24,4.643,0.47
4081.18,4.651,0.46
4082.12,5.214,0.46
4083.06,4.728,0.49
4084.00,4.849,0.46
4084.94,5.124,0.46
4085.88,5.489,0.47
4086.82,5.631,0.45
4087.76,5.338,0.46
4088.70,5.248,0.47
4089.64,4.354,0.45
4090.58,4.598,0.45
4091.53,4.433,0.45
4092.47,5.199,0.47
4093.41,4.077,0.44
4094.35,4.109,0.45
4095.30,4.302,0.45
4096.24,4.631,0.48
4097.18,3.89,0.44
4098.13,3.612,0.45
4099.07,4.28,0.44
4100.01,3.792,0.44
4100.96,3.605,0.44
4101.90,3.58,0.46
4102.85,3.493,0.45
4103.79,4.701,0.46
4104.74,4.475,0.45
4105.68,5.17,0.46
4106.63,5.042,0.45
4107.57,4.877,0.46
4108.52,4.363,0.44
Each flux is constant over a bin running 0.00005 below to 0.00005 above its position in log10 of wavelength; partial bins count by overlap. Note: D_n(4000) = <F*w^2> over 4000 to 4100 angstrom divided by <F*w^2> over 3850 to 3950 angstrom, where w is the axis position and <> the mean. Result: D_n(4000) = 1.95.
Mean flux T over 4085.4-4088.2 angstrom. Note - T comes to 5.49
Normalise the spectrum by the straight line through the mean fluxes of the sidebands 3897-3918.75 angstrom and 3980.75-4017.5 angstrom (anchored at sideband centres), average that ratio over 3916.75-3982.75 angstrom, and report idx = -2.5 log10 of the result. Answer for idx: 0.44 mag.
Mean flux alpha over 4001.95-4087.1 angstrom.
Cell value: 4.56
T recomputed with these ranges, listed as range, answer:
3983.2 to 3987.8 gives 3.9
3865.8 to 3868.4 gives 2.25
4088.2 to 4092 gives 4.66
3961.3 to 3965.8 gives 2.12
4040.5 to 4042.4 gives 4.41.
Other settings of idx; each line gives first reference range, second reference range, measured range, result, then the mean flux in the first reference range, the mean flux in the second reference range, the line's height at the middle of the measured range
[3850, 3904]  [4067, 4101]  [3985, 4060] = -0.171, 2.48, 4.47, 3.87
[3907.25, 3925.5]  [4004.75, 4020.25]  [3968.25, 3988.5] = 0.352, 3.14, 4.71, 4.16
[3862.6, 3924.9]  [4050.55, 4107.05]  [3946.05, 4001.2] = 0.090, 2.73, 4.42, 3.46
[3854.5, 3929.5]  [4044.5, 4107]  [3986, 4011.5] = -0.186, 2.64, 4.44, 3.69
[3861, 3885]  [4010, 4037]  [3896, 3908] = -0.098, 2.32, 4.68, 2.77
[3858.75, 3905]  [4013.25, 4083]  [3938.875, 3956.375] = 0.106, 2.53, 4.52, 3.32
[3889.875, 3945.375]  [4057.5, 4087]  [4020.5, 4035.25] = -0.183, 2.61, 4.41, 3.9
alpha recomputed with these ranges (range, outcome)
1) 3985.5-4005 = 4.28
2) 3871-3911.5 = 2.68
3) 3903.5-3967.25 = 2.59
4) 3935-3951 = 2.51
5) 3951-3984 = 2.68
